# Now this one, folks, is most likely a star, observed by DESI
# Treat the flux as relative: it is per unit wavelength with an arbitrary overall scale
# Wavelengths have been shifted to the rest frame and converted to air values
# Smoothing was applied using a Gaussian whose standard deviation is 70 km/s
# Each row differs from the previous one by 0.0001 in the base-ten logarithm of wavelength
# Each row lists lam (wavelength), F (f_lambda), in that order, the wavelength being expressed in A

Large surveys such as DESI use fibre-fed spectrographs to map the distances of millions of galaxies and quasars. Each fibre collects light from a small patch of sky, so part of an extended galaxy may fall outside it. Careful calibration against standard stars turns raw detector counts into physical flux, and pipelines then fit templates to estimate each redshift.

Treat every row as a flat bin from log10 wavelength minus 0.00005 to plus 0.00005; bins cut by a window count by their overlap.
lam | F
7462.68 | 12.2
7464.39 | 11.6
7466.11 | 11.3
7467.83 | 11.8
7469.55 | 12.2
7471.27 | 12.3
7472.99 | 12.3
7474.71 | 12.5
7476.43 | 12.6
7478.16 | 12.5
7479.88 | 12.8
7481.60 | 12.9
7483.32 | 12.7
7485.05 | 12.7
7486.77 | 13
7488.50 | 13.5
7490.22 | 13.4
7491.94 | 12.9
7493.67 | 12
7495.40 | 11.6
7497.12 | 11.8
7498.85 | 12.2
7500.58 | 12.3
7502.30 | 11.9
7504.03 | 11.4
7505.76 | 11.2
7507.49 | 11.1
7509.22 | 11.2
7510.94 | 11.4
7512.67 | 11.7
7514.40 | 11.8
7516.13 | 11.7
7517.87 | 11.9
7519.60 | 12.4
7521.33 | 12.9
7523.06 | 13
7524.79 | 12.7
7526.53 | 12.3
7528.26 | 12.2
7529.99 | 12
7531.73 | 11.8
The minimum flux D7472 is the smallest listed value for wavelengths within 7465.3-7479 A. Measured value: 11.3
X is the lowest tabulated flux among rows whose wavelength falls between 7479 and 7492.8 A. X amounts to 12.7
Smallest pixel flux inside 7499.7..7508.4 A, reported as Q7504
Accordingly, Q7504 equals 11.1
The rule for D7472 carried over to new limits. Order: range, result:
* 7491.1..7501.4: 11.6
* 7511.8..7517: 11.7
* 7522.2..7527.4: 12.3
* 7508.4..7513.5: 11.2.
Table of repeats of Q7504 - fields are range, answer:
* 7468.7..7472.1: 12.2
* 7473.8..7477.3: 12.5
